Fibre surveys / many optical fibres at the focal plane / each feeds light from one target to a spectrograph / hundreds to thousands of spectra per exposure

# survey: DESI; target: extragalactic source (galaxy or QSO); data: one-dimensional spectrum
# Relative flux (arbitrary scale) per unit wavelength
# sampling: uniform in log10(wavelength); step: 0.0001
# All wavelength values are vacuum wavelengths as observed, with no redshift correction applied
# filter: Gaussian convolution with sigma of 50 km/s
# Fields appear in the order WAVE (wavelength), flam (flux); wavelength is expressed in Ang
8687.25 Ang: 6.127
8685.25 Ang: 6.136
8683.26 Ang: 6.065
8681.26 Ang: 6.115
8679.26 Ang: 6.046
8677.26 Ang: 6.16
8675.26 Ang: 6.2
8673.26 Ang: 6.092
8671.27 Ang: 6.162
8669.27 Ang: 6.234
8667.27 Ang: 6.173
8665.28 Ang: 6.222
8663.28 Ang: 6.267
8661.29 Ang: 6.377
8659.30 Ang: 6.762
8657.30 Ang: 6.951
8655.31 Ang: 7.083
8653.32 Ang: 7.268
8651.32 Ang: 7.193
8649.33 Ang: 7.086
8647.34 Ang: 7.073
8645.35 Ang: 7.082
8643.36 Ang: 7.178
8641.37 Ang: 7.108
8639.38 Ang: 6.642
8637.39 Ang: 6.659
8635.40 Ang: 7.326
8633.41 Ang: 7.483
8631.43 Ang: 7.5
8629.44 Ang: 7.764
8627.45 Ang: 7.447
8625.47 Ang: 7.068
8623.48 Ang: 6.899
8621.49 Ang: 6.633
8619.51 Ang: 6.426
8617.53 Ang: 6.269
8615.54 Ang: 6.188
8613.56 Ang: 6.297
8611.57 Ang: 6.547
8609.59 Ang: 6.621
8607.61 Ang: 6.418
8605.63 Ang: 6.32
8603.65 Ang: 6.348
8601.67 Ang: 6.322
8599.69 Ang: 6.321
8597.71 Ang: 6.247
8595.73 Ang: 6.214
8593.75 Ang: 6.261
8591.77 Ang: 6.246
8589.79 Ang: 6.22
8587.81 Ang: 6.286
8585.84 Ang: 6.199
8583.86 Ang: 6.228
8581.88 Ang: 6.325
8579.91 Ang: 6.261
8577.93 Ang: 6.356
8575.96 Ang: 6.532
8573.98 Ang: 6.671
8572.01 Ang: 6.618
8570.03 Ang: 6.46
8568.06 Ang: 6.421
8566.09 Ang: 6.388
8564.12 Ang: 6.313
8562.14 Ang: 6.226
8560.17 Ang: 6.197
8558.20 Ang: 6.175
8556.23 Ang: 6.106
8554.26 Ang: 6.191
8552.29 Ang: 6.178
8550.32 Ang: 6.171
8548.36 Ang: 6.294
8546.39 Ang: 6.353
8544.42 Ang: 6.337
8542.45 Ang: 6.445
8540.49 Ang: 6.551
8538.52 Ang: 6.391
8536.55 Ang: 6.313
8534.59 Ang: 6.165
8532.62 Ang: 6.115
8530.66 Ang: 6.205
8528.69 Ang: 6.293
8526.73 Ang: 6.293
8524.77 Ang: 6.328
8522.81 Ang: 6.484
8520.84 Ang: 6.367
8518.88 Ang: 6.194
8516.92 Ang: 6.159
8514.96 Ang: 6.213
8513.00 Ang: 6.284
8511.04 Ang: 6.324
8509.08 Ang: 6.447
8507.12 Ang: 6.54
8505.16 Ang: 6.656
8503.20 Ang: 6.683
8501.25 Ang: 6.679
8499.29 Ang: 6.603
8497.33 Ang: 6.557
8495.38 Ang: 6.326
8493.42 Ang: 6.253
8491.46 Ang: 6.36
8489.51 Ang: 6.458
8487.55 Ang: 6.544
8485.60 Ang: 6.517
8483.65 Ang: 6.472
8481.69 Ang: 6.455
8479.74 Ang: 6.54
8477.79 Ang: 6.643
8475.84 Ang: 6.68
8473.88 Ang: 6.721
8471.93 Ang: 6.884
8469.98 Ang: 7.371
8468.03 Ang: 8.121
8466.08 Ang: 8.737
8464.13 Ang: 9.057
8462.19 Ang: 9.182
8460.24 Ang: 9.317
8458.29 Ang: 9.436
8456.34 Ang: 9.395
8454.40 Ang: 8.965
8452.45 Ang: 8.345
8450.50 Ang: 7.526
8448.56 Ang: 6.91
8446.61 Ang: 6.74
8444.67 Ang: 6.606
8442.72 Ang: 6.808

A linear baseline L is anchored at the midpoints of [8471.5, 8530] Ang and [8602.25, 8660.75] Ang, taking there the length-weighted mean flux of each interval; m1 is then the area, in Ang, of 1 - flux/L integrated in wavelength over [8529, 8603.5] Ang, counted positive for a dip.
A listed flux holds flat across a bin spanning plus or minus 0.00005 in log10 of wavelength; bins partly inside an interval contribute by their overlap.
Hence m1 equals 4.0 Ang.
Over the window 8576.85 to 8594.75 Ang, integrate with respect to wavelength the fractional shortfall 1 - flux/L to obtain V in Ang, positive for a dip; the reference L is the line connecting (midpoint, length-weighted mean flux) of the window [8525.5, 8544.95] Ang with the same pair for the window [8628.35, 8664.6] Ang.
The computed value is 1.0 Ang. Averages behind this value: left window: 6.31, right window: 7.04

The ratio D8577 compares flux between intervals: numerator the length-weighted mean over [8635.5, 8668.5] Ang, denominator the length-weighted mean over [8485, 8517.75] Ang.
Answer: 1.06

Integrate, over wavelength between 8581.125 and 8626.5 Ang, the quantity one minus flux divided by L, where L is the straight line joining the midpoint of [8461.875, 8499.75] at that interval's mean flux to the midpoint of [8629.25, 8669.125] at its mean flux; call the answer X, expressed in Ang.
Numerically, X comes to 3.6 Ang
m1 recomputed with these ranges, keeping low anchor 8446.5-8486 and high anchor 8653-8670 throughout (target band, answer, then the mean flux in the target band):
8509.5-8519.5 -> 1.63 Ang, 6.25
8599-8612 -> 0.94 Ang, 6.41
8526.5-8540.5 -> 2.04 Ang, 6.27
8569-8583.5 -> 1.31 Ang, 6.45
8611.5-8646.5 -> -0.84 Ang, 6.93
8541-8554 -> 1.72 Ang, 6.3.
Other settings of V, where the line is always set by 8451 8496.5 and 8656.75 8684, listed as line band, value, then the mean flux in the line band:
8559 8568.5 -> 0.87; 6.3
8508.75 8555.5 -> 5.53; 6.29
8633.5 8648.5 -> -1.37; 7.04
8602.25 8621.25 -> 0.70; 6.39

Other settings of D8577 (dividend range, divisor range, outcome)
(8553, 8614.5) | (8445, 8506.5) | 0.87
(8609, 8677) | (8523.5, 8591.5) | 1.07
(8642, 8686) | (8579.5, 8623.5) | 1.03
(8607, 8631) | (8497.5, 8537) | 1.06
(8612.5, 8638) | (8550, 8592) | 1.10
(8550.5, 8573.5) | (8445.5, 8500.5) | 0.85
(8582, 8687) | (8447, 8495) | 0.88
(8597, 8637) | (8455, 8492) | 0.89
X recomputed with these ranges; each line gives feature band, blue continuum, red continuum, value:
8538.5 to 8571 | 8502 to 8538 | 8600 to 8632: 0.8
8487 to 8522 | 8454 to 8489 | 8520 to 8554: 2.8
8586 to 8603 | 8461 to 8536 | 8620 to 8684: 1.2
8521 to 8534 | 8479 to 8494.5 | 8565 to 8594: 0.3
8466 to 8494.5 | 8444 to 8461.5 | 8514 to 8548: 2.8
